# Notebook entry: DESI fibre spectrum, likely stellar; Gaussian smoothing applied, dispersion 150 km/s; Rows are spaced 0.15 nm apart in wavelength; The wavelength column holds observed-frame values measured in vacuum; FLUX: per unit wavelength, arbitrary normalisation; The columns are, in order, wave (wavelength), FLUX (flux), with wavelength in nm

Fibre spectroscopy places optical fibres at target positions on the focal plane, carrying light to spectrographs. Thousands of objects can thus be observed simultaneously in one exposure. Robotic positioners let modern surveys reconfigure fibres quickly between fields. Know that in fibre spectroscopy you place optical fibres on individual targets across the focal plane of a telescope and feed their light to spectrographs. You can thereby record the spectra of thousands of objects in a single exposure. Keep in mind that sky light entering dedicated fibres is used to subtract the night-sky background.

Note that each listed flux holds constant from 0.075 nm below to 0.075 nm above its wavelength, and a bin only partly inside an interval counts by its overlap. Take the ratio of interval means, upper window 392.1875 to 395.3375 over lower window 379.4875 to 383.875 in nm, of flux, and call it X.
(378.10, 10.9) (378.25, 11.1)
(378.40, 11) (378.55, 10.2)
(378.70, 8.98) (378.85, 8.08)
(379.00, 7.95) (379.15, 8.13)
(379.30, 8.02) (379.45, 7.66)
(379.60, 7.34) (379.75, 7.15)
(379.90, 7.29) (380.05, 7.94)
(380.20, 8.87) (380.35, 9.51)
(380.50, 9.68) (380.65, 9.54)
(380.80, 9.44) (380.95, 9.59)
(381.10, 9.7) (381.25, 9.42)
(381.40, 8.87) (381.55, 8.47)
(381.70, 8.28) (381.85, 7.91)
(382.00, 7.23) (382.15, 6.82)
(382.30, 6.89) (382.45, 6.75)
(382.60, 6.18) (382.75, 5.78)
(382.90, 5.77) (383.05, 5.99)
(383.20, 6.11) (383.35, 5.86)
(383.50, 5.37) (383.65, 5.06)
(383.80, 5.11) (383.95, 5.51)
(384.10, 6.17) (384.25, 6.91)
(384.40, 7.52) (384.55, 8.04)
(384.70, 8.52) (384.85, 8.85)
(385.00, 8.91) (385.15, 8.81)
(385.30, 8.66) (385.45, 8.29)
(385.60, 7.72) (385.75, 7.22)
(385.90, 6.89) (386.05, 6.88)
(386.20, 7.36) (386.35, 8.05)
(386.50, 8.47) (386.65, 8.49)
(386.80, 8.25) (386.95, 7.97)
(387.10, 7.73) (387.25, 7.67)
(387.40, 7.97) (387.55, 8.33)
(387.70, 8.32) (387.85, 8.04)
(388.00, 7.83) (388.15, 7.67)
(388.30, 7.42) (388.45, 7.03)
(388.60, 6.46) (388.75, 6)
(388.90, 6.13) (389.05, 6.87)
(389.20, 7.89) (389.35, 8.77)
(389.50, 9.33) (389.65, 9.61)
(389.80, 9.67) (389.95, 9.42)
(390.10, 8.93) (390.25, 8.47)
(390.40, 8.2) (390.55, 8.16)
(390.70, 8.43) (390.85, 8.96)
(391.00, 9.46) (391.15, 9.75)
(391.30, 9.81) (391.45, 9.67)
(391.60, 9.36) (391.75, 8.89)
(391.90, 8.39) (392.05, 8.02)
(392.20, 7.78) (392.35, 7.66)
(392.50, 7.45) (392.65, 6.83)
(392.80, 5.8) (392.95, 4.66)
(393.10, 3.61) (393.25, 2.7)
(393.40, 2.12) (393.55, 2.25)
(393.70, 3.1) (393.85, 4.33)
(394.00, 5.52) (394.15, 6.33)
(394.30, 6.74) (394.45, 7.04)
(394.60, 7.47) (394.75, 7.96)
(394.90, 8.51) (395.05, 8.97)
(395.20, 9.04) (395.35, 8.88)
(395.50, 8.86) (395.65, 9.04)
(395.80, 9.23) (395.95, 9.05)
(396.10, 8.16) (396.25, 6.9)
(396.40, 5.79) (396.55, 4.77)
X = 0.80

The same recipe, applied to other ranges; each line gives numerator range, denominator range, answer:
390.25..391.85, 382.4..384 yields 1.57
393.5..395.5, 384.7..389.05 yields 0.87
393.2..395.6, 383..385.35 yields 0.91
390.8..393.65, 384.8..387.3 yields 0.87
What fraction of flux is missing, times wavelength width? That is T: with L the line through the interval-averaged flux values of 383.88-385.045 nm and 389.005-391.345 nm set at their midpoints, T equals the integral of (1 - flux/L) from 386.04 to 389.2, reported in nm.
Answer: 0.25 nm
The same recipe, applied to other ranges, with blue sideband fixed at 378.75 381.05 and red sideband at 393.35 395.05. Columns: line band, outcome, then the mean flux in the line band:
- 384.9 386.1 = -0.09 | 7.96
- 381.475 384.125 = 0.50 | 6.41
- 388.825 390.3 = -0.42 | 8.51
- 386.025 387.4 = -0.14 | 7.92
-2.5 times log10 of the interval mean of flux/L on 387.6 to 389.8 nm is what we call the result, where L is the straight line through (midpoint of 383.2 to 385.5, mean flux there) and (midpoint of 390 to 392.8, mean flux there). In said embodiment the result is 0.032 mag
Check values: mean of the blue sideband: 7.13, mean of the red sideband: 8.5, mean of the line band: 7.74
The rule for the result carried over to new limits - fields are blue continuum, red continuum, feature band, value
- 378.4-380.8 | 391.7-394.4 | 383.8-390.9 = -0.16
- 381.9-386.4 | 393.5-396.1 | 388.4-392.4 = -0.18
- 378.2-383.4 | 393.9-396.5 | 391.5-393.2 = 0.11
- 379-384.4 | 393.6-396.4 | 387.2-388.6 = -0.04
